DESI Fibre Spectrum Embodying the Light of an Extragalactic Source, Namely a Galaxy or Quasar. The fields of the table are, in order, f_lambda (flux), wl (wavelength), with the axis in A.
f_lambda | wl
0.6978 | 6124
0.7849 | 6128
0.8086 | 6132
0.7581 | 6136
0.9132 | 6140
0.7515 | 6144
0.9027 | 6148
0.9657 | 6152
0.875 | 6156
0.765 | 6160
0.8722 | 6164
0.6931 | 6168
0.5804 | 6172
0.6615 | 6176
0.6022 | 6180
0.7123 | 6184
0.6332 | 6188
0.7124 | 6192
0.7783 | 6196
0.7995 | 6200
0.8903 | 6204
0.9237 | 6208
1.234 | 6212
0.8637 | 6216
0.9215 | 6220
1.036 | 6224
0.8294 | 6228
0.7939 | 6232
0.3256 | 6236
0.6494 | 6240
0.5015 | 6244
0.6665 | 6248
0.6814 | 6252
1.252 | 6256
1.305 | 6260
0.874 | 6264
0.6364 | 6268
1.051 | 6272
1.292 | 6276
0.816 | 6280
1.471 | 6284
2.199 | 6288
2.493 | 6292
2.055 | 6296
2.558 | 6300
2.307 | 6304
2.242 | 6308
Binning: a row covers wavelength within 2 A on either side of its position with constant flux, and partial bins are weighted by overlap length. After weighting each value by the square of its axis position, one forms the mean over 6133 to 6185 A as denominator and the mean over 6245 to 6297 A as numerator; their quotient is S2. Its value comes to 1.7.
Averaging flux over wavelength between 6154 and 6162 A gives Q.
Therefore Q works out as 0.82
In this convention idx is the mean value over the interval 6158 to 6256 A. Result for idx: 0.765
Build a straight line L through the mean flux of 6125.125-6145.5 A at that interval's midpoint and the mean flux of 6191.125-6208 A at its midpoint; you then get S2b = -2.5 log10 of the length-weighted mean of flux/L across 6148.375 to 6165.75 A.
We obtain -0.09 mag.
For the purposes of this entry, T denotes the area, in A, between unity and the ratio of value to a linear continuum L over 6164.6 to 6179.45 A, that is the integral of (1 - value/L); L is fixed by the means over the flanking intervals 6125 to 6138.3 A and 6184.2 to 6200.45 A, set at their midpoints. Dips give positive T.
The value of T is 1.6 A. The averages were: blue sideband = 0.78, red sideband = 0.722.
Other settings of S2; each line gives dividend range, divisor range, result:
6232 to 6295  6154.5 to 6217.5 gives 1.42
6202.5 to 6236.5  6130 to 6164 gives 1.08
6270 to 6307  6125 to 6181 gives 2.43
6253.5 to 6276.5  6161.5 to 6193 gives 1.57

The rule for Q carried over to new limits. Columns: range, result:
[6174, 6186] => 0.659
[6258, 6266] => 1.09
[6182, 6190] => 0.673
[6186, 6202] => 0.731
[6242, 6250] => 0.584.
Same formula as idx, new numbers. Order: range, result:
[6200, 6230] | 0.946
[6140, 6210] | 0.776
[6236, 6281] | 0.861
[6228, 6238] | 0.614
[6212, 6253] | 0.753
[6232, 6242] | 0.549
